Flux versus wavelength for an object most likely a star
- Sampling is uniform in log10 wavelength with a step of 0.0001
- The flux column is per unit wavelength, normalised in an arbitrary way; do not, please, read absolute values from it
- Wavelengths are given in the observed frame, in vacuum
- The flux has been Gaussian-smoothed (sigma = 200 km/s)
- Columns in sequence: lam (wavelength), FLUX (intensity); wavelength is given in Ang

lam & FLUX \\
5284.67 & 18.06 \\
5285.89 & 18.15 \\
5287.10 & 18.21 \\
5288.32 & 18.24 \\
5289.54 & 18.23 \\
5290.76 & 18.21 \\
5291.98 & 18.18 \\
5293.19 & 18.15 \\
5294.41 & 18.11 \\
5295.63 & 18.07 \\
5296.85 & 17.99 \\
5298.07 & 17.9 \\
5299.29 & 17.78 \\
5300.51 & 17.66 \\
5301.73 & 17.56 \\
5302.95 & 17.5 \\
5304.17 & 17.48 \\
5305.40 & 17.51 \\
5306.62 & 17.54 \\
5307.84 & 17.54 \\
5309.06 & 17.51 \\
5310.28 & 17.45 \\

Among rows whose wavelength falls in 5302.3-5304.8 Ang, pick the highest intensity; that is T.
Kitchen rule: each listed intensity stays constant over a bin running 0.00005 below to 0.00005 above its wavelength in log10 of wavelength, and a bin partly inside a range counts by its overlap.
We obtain 17.5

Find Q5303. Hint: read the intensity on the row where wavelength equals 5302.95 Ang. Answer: 17.5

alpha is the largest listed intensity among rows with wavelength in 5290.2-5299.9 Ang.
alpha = 18.21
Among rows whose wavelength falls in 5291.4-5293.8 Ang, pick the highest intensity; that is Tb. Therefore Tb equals 18.18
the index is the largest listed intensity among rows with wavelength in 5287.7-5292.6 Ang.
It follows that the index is 18.24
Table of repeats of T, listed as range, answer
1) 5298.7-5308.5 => 17.78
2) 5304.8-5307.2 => 17.54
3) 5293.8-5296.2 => 18.11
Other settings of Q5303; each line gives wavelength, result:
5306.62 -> 17.54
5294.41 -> 18.11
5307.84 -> 17.54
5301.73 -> 17.56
